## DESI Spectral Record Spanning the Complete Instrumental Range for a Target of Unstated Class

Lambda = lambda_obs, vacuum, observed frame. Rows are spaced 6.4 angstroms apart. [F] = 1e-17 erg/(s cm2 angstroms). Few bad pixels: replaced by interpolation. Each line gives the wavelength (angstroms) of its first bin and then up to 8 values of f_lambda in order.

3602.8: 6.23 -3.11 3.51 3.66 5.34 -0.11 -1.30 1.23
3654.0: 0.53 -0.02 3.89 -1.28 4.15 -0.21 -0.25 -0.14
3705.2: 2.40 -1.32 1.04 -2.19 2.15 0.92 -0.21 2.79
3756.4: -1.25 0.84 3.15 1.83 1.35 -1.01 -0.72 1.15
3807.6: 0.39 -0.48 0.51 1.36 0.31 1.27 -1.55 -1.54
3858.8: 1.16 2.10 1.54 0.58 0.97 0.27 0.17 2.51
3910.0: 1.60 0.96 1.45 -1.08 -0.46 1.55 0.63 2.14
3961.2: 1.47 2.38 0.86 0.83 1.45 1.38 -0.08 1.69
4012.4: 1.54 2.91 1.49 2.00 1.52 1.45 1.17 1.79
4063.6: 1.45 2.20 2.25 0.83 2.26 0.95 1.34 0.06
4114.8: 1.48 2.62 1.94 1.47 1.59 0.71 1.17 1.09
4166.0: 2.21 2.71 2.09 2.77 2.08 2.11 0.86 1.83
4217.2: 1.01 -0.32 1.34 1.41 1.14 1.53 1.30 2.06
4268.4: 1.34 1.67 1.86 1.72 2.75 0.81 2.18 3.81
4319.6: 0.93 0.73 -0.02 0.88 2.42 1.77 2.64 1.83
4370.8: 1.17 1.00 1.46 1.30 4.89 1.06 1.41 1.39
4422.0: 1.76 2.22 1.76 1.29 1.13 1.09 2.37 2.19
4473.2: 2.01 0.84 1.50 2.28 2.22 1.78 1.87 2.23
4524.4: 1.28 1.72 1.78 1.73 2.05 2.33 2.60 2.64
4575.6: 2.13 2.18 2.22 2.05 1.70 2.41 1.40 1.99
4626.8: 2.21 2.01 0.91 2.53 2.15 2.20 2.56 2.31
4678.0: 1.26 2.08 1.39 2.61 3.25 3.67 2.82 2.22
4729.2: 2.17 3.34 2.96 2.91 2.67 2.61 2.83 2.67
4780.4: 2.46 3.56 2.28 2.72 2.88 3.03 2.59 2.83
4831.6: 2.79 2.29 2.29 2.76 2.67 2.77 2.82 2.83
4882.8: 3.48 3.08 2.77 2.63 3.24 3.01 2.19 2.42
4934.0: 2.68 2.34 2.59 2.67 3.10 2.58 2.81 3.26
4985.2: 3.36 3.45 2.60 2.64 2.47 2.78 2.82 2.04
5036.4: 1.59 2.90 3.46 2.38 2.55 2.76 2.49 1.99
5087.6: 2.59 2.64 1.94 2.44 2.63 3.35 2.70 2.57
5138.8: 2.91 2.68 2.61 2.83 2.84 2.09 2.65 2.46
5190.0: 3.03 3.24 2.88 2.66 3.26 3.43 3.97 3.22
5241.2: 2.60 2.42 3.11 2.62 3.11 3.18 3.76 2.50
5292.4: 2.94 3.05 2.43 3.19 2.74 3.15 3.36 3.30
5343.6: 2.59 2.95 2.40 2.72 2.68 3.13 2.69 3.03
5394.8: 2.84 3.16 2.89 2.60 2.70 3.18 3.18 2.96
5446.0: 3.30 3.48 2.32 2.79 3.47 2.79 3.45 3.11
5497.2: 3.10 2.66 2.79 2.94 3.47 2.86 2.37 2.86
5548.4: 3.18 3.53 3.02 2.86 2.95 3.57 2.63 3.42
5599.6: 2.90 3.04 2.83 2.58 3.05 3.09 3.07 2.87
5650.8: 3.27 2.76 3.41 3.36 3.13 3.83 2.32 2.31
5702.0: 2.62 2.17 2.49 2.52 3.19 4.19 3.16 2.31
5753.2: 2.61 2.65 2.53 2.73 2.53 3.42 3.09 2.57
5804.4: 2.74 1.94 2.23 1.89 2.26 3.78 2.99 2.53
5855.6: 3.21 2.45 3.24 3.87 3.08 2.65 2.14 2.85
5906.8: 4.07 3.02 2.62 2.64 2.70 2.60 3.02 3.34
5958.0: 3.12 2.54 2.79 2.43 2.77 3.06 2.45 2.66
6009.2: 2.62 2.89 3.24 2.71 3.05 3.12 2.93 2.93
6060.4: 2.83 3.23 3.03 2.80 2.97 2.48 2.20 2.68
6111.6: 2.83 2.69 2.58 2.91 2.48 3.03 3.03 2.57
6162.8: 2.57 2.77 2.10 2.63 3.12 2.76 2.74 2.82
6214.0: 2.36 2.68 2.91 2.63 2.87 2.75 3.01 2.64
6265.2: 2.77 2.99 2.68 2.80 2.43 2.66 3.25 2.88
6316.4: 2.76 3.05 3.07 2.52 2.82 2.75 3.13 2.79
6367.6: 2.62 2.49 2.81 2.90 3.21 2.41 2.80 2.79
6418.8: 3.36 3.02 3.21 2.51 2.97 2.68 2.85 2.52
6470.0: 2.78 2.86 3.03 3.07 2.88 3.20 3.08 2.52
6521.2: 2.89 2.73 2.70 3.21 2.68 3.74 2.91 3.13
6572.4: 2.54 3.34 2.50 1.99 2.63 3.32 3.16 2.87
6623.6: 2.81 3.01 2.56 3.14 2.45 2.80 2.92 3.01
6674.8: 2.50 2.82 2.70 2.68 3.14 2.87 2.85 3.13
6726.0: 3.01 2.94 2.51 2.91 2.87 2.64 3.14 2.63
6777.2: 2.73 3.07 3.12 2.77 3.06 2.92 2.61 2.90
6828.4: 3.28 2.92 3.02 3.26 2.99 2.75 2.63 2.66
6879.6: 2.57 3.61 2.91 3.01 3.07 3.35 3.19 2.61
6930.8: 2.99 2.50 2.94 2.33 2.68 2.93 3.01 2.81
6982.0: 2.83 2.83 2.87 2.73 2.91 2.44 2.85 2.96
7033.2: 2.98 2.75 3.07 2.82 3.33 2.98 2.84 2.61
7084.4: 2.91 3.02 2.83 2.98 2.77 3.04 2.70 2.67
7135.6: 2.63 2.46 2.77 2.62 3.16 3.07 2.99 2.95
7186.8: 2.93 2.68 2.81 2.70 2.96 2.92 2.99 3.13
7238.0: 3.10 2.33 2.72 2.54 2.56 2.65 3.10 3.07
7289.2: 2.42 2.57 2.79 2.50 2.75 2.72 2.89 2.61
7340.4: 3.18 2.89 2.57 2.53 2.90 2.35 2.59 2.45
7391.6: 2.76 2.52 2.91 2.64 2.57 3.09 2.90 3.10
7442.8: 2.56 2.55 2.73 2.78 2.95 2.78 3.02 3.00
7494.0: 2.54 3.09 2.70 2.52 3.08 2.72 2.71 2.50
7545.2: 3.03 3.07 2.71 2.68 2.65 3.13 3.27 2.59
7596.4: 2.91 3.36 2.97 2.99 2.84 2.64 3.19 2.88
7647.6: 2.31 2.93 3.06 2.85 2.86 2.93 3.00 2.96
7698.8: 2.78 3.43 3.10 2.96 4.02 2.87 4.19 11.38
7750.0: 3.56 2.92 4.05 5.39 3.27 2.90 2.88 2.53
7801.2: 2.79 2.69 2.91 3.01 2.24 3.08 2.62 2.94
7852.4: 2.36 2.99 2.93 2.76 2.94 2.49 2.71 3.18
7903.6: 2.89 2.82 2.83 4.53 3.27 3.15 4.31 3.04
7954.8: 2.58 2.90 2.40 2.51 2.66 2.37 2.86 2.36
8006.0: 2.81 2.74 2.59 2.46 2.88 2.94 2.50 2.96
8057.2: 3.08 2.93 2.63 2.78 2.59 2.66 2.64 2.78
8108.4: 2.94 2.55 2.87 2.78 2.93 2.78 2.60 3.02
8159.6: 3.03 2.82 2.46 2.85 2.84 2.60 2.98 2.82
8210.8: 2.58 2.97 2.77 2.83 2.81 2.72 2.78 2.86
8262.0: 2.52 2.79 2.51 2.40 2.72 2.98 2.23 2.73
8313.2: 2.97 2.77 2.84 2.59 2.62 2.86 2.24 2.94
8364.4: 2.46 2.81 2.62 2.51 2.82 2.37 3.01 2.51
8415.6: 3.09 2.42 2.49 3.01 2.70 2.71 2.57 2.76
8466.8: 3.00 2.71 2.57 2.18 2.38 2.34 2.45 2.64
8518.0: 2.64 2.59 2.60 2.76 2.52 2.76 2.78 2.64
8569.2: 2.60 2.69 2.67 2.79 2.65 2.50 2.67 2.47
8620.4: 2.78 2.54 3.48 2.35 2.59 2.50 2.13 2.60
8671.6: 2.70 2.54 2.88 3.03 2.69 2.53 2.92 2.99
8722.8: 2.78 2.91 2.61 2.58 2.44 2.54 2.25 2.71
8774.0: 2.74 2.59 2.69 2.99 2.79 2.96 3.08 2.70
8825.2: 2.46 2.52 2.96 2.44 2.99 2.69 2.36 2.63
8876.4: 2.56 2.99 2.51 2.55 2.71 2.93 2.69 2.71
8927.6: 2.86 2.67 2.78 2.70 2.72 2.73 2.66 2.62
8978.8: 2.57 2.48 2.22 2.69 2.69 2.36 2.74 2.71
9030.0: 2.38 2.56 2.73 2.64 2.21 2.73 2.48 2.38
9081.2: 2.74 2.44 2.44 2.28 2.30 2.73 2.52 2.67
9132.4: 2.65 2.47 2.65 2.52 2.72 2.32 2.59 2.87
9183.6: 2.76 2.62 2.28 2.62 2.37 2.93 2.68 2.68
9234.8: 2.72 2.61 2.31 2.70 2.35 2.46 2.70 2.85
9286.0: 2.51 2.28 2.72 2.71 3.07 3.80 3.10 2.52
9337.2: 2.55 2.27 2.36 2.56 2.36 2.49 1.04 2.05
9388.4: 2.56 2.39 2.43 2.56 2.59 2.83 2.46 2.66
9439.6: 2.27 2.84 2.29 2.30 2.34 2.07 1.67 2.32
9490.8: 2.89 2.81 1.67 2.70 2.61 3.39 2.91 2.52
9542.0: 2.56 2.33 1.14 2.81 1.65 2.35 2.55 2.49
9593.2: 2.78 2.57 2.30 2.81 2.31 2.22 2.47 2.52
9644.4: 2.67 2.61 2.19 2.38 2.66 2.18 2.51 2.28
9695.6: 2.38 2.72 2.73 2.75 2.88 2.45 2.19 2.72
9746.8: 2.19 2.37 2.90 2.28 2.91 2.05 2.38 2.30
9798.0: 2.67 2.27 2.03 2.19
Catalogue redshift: 0.179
